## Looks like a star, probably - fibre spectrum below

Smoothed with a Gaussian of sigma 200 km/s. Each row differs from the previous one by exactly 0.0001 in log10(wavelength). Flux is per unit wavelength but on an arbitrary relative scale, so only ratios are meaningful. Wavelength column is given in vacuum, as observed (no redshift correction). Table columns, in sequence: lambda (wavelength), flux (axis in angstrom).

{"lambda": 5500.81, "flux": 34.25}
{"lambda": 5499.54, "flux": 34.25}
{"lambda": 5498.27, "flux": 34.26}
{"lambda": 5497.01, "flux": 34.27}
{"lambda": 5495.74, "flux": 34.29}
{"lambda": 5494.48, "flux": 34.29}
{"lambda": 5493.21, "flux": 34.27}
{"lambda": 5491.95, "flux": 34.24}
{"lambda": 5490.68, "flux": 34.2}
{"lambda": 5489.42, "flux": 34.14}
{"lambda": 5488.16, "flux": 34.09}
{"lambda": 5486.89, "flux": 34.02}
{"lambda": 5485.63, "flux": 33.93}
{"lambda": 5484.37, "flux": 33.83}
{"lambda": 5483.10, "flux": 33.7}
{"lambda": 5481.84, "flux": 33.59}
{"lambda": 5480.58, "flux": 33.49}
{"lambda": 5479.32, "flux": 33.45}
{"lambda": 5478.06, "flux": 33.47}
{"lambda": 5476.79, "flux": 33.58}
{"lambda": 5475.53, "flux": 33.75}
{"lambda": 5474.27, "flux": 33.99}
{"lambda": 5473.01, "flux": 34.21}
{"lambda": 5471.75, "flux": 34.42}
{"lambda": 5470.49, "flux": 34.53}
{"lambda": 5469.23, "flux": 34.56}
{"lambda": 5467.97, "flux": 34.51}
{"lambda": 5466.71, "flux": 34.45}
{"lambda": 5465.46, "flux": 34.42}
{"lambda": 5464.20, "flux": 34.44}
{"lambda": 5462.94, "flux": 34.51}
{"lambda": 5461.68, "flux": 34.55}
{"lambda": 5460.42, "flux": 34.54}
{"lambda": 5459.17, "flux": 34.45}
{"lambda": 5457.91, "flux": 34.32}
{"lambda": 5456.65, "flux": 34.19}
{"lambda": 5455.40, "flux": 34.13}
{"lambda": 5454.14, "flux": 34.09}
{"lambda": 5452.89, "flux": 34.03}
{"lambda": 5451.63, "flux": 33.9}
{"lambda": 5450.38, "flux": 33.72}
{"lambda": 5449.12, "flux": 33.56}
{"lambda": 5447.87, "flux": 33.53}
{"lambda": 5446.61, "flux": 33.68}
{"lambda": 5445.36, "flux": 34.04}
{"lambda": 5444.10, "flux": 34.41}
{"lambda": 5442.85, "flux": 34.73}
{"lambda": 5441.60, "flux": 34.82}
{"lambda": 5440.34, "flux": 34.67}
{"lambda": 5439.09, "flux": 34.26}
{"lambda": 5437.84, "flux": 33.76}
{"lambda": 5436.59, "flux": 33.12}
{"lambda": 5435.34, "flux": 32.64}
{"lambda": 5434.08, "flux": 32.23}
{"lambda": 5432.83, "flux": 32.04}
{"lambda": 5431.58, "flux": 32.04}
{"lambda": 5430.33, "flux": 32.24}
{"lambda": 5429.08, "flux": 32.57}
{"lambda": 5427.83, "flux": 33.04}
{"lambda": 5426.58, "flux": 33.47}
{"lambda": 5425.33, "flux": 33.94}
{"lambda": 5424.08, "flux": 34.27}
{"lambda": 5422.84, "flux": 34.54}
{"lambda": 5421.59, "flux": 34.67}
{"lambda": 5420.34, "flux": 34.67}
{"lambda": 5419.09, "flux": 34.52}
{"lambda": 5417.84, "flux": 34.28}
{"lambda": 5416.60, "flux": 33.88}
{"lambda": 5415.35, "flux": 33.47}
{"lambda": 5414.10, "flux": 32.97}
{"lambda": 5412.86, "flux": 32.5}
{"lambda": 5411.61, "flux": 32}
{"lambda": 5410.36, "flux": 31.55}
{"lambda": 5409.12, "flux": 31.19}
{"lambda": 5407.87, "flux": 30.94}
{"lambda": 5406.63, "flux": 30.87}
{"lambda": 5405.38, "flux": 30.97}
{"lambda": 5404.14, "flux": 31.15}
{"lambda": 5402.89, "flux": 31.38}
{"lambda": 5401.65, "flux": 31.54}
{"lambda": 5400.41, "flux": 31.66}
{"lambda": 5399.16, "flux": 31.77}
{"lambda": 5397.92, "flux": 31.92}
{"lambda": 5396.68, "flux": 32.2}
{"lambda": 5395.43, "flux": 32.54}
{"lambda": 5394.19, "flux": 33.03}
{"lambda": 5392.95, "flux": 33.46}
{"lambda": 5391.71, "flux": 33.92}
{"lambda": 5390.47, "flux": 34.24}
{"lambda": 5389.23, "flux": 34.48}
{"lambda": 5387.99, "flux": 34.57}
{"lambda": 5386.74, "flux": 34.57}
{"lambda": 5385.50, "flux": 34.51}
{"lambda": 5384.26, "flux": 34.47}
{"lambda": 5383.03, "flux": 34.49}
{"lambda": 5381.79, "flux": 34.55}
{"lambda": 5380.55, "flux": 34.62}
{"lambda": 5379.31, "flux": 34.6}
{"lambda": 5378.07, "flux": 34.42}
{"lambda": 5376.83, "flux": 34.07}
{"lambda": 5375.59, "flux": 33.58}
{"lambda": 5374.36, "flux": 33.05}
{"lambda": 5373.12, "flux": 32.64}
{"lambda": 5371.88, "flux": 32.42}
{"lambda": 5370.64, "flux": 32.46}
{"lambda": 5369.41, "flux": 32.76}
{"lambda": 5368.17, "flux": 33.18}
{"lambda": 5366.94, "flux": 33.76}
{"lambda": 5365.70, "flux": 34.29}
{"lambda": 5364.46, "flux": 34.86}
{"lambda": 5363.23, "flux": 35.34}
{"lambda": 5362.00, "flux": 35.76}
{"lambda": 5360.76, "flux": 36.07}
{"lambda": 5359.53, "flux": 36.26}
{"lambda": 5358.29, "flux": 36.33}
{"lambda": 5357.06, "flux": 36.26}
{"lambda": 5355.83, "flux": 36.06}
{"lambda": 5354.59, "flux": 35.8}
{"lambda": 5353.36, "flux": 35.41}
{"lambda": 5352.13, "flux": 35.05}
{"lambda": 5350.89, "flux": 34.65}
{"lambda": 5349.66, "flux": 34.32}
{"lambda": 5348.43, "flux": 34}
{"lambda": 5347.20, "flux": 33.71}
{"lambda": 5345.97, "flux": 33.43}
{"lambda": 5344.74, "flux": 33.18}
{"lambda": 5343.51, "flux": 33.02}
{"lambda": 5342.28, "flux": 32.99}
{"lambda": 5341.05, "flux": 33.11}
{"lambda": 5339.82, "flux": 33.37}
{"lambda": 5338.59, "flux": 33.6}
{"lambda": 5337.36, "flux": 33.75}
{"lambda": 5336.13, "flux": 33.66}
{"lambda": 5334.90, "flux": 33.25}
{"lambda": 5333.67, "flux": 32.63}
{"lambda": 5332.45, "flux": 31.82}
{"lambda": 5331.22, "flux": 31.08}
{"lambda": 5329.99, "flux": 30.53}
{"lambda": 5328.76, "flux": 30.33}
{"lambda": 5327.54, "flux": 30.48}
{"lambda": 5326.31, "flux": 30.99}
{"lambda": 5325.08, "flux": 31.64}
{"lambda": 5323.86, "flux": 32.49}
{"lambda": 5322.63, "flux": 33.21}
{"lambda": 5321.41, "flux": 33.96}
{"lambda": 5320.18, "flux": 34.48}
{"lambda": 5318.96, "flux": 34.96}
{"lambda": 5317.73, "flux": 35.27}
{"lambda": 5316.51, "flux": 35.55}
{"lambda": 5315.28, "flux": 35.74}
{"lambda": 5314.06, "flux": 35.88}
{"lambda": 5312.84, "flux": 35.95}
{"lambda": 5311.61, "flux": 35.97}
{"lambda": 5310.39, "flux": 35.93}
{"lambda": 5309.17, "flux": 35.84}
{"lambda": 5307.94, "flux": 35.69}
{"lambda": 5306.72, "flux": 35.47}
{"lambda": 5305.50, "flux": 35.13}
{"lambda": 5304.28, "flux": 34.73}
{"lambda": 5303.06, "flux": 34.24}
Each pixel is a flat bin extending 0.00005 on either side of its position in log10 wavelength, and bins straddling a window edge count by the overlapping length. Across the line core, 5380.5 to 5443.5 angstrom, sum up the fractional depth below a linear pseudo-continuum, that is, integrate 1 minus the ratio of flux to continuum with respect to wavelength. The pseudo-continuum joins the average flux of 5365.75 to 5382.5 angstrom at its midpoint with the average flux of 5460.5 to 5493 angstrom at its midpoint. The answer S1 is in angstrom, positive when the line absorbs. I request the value 1.1 angstrom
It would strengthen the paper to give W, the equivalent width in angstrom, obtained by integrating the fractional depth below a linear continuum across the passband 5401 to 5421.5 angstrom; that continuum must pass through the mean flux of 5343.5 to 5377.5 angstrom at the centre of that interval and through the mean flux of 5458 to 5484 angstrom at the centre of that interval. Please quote 1.1 angstrom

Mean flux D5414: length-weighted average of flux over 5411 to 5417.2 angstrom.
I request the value 32.9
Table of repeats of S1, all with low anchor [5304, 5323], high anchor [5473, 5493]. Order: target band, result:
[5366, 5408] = 1.87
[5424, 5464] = 0.52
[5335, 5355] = 0.63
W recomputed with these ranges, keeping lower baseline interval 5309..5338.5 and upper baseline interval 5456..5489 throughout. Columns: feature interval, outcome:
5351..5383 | -0.8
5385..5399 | 0.1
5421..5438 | 0.4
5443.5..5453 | 0.0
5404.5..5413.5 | 0.6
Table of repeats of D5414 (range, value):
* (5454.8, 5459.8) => 34.3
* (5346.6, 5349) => 33.9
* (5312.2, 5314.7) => 35.9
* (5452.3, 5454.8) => 34.1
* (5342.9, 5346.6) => 33.2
